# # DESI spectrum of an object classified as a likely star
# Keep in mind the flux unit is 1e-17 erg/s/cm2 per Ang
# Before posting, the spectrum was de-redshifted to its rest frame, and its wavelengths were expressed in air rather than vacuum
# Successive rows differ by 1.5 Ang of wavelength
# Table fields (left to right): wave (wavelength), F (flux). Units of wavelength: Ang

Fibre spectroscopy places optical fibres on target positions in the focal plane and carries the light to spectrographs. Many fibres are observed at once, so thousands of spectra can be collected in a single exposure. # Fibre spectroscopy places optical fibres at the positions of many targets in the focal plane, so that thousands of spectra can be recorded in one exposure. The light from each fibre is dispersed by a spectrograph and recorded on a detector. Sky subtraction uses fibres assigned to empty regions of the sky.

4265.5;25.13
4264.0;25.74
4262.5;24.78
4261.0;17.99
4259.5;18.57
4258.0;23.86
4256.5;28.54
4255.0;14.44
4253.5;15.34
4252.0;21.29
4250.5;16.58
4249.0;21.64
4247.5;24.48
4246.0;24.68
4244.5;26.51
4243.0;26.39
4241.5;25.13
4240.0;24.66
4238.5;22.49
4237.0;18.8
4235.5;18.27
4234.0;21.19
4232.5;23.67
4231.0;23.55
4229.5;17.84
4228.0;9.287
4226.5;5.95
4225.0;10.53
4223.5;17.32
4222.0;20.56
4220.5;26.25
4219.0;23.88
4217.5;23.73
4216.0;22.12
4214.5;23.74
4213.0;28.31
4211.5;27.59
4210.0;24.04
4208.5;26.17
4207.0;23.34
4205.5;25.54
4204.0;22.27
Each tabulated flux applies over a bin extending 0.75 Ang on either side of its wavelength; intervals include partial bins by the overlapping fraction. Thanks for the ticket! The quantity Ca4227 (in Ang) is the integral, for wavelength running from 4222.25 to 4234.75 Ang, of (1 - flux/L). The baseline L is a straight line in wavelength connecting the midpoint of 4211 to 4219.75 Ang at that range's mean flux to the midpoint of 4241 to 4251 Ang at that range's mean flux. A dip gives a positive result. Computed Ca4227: 4.1 Ang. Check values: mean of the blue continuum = 24.8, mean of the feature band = 16.3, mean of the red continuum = 23.8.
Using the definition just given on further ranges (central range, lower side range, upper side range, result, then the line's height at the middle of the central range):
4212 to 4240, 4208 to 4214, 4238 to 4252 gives 5.7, 25.1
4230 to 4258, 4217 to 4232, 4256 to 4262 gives -2.6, 20.3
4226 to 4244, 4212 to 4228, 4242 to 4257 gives 0.8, 20.9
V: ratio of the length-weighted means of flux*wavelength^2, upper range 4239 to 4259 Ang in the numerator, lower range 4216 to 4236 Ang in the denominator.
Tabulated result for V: 1.21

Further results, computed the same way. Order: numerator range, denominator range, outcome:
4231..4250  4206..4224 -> 0.97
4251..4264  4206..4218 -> 0.85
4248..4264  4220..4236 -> 1.19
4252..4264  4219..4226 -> 1.13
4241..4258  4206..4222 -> 0.92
